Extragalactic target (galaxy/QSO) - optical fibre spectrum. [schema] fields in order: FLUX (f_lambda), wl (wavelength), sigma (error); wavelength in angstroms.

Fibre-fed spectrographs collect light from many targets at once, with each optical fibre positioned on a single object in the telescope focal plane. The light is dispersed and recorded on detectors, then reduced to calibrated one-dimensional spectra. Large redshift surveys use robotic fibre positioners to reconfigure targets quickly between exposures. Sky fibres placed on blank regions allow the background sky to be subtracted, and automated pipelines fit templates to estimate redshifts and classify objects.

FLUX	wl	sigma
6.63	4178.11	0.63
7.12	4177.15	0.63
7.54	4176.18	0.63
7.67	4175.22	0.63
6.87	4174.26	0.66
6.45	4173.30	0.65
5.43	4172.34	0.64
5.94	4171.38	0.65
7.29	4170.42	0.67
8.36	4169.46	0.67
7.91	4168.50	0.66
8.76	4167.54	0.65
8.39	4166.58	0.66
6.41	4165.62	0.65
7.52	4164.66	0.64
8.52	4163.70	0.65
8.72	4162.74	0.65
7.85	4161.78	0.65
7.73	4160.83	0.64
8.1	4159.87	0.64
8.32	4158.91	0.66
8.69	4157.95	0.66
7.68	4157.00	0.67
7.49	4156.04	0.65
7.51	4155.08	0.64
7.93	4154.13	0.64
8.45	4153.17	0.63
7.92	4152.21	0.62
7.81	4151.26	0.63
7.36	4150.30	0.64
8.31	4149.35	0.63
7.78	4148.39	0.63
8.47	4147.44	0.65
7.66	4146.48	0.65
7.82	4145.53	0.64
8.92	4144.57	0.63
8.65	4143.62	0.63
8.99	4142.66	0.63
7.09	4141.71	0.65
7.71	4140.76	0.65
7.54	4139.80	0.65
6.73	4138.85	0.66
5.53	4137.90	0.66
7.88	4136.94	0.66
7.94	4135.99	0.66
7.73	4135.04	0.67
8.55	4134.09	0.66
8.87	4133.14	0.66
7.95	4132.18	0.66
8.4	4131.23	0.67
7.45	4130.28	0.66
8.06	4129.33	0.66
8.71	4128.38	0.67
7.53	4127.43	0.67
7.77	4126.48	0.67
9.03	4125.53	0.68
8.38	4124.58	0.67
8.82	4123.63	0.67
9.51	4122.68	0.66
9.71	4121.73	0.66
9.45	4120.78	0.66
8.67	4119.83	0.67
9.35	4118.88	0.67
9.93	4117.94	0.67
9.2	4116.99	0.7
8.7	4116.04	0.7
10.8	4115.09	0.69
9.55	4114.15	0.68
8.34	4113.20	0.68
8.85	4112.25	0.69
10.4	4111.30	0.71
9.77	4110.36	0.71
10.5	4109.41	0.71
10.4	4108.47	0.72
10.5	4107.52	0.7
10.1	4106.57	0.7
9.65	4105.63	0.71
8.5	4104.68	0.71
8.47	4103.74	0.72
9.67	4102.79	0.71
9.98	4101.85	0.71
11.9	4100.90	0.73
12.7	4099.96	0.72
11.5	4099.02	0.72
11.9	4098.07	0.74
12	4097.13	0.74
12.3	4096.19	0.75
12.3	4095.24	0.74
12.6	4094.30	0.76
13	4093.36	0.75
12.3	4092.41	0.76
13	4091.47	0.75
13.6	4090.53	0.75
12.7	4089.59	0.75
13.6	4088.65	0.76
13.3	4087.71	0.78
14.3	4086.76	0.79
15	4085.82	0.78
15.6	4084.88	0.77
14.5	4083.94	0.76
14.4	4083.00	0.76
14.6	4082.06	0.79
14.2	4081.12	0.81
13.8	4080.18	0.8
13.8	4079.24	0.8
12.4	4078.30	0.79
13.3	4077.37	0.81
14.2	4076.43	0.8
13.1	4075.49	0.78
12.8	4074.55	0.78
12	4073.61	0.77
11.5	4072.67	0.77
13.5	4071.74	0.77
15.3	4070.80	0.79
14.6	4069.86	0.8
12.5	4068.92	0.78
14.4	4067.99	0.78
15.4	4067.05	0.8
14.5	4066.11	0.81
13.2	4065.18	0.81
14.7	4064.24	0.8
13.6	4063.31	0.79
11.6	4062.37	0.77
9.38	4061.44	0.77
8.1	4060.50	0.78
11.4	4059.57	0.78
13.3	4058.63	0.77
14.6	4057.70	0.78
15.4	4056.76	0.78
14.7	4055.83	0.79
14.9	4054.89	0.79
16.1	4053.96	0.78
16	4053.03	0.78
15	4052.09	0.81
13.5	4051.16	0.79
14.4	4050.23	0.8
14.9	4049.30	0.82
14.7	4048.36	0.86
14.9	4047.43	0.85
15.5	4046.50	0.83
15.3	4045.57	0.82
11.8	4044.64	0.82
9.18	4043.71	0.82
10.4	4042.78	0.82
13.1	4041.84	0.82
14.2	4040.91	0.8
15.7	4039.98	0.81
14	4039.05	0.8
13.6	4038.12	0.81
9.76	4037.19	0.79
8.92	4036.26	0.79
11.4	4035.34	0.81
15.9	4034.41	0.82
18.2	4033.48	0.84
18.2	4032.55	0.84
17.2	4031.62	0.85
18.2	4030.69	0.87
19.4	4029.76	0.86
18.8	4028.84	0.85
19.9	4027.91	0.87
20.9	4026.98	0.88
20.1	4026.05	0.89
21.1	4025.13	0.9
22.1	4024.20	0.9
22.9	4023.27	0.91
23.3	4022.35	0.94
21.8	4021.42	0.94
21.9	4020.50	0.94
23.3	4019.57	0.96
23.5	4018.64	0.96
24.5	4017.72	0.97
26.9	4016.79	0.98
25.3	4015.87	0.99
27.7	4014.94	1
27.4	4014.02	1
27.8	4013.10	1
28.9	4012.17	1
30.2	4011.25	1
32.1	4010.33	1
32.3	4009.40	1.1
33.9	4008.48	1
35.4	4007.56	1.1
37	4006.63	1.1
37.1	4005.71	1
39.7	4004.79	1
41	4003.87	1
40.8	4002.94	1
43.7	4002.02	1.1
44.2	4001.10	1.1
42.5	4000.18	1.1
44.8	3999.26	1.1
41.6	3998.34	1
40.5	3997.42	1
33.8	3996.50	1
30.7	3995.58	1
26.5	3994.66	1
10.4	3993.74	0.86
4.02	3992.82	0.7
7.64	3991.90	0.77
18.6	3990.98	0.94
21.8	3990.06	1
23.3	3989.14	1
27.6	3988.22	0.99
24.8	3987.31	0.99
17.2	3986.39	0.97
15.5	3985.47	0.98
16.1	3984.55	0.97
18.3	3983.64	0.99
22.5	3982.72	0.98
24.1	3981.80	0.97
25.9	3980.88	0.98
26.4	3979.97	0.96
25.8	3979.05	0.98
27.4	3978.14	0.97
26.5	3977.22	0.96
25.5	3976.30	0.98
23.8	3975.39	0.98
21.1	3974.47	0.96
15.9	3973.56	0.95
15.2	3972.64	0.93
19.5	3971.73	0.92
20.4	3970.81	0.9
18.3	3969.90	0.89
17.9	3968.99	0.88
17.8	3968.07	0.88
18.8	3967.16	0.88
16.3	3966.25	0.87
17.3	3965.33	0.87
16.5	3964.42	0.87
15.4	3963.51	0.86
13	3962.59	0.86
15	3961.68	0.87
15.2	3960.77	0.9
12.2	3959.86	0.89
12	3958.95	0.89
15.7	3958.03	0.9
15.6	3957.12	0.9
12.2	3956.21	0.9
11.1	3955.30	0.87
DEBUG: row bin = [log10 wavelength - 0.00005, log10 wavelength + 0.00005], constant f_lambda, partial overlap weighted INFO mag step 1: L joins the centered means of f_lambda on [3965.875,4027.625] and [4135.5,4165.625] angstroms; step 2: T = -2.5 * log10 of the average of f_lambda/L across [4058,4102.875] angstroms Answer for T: 0.22 mag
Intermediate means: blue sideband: 25.9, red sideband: 7.87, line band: 13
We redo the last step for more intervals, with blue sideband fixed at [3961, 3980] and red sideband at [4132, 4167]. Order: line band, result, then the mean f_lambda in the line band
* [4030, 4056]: 0.036 mag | 14.3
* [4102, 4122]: 0.084 mag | 9.55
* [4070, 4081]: -0.052 mag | 13.3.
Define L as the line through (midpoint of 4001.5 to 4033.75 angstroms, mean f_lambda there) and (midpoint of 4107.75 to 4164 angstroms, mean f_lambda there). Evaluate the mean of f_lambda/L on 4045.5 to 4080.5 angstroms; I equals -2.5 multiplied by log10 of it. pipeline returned 0.40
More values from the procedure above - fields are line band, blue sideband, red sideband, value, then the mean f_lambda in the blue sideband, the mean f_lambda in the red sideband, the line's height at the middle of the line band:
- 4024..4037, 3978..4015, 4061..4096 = 0.266 mag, 28.7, 13.5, 22.4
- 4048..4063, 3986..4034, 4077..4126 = 0.377 mag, 27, 11.4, 19.2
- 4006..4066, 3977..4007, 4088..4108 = 0.167 mag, 28.1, 11.6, 21.2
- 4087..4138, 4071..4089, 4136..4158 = 0.094 mag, 13.7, 7.81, 10.8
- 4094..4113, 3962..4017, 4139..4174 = 0.261 mag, 25.8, 7.8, 13.5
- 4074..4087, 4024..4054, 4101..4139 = -0.158 mag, 15.5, 8.93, 12.1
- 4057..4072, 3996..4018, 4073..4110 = 0.427 mag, 35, 12.4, 19.6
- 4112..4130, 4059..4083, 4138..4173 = 0.119 mag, 13.1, 7.8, 9.98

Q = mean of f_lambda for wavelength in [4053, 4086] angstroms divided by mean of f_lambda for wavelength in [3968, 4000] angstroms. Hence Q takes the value 0.6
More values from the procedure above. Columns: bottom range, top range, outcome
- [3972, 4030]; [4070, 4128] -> 0.43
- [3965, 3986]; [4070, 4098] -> 0.65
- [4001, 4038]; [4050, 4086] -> 0.54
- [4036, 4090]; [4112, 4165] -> 0.61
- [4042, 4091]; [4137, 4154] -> 0.57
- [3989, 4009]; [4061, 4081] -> 0.42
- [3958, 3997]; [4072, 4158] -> 0.52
